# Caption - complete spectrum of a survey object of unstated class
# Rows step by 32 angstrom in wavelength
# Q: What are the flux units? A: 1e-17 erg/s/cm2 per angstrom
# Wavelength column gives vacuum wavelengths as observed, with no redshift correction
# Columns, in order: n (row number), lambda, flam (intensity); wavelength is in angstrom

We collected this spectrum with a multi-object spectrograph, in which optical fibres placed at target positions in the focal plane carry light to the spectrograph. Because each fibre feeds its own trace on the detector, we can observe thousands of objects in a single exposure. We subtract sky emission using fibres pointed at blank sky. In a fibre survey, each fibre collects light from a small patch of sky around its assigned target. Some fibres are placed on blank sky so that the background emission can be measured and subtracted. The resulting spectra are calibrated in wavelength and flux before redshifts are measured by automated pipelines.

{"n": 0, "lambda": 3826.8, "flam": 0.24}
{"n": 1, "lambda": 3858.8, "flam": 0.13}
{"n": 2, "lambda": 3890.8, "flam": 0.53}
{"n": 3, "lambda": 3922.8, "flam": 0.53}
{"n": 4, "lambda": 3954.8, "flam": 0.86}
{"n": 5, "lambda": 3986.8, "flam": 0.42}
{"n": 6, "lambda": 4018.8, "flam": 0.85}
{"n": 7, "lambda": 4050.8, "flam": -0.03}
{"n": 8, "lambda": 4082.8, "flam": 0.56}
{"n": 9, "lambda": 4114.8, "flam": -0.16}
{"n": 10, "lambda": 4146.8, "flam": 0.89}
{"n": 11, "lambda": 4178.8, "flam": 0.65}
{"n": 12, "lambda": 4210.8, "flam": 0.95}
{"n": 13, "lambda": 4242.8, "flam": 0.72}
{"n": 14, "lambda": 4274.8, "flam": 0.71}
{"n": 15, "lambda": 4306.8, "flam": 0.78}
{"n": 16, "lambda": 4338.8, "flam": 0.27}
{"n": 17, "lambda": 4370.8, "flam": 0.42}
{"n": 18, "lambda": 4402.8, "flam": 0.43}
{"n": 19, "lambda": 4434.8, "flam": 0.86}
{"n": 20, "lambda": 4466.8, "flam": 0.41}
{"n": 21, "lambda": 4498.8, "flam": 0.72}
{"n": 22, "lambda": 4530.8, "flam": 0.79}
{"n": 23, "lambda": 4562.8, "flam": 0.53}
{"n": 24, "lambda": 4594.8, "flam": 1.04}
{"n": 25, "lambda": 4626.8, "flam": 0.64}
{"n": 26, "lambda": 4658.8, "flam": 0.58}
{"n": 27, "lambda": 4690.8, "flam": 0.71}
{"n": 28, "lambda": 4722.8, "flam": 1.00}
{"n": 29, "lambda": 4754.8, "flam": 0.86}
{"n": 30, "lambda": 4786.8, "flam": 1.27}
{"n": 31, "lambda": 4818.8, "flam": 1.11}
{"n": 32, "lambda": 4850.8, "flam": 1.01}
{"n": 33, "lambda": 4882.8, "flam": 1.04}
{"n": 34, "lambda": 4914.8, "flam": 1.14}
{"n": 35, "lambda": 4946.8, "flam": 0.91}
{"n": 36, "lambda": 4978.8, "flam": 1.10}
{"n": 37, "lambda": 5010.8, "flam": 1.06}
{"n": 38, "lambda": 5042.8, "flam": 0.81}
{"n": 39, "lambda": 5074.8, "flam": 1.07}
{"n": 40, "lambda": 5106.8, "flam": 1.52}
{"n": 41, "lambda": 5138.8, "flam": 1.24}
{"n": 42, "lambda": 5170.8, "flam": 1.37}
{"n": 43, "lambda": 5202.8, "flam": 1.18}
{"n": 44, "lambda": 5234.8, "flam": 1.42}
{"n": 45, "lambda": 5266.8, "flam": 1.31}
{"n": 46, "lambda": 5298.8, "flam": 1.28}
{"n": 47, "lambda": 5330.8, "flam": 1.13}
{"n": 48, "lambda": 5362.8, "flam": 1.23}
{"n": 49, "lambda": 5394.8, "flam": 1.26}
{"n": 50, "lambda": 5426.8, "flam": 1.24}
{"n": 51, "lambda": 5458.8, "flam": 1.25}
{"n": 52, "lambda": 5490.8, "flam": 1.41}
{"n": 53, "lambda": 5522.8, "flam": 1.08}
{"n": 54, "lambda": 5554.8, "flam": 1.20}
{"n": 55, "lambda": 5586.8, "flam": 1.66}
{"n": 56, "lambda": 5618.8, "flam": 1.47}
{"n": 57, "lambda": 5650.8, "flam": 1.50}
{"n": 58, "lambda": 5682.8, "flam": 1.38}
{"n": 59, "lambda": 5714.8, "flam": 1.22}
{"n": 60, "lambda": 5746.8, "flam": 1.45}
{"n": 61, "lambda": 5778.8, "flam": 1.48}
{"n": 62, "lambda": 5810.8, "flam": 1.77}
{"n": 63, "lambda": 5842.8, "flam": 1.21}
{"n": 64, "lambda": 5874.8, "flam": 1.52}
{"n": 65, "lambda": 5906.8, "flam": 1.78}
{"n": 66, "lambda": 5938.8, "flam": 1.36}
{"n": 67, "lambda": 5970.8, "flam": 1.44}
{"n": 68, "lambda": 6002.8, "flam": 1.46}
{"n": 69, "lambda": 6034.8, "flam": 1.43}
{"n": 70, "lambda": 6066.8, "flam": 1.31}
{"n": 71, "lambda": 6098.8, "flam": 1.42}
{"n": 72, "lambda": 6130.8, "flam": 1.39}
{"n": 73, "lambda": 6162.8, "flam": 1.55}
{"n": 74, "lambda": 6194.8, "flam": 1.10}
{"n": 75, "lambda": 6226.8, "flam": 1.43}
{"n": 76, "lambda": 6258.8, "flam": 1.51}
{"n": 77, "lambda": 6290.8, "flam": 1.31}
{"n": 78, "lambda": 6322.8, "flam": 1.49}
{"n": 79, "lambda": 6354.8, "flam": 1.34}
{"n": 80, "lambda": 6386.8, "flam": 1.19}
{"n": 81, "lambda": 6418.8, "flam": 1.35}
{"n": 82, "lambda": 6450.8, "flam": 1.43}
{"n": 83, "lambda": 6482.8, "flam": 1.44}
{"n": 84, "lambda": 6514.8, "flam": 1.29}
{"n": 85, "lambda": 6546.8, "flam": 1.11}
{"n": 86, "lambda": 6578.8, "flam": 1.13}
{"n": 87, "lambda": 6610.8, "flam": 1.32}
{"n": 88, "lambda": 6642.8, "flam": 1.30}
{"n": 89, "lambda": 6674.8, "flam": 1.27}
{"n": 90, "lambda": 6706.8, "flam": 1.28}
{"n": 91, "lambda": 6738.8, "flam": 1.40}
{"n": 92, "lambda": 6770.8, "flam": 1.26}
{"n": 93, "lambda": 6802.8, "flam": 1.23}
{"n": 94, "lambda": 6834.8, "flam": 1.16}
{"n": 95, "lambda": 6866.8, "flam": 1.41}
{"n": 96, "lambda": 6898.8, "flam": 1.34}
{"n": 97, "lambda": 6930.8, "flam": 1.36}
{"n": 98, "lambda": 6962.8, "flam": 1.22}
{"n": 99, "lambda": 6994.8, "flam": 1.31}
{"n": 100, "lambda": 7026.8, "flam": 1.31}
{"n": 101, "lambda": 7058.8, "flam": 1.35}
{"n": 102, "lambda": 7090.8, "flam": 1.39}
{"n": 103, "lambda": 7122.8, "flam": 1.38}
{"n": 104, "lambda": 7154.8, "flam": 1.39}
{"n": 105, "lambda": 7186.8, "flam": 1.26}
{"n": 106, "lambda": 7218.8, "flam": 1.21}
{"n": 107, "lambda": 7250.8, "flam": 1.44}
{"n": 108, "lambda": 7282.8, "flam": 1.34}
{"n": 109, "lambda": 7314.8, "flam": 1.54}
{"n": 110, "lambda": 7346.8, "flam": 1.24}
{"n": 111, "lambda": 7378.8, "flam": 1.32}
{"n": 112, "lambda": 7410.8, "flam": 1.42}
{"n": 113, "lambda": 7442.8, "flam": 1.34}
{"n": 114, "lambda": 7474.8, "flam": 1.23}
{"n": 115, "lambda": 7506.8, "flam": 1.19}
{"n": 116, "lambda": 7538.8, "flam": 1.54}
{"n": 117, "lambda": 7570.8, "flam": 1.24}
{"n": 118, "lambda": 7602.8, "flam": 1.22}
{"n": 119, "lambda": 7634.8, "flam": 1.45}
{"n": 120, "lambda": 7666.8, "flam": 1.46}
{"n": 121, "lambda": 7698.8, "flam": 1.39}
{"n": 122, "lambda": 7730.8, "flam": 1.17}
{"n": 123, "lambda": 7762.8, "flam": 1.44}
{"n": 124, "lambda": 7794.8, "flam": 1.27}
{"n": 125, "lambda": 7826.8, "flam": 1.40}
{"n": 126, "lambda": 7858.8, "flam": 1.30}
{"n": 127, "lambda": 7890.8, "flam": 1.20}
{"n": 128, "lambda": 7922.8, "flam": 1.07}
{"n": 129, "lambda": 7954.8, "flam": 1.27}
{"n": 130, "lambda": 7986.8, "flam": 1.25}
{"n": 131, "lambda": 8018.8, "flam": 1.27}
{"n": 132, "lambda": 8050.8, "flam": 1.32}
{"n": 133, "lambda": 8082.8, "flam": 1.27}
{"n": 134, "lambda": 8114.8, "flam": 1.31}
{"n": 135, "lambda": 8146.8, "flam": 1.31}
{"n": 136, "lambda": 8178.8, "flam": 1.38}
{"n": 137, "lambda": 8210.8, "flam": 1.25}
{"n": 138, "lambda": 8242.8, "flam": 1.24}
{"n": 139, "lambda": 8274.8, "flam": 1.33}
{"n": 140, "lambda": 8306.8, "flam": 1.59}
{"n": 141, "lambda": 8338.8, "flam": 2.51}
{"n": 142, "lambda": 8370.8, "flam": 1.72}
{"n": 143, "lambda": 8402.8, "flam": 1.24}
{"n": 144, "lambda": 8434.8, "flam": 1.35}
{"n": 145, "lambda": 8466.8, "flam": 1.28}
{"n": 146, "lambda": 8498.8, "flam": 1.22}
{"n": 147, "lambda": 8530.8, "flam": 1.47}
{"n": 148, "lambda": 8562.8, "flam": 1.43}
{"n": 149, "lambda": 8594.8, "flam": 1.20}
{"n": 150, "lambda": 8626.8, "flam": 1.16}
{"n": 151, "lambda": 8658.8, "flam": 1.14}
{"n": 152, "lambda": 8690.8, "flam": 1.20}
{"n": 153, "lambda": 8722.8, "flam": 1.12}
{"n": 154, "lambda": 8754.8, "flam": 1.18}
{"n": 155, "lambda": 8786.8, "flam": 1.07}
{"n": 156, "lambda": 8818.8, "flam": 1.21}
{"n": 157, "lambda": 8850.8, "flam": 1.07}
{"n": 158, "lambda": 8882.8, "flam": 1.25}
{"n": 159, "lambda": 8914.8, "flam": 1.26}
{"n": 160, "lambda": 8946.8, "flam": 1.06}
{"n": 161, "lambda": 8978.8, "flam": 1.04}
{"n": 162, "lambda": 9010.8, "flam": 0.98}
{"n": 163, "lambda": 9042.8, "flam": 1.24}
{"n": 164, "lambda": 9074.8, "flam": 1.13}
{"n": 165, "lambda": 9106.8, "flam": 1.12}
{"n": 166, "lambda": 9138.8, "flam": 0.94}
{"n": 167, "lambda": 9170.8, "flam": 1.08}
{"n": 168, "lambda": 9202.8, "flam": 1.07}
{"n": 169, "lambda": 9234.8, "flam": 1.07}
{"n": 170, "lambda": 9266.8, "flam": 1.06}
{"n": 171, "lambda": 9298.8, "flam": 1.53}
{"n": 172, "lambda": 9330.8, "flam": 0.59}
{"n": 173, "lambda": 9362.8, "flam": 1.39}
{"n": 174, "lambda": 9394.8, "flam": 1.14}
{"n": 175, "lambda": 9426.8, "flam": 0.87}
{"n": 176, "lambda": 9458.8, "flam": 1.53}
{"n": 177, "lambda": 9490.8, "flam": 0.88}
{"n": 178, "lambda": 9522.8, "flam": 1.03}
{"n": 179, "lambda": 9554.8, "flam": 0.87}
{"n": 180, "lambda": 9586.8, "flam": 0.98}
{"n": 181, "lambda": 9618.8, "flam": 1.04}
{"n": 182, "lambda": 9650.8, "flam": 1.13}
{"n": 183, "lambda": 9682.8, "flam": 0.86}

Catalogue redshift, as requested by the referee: 0.27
